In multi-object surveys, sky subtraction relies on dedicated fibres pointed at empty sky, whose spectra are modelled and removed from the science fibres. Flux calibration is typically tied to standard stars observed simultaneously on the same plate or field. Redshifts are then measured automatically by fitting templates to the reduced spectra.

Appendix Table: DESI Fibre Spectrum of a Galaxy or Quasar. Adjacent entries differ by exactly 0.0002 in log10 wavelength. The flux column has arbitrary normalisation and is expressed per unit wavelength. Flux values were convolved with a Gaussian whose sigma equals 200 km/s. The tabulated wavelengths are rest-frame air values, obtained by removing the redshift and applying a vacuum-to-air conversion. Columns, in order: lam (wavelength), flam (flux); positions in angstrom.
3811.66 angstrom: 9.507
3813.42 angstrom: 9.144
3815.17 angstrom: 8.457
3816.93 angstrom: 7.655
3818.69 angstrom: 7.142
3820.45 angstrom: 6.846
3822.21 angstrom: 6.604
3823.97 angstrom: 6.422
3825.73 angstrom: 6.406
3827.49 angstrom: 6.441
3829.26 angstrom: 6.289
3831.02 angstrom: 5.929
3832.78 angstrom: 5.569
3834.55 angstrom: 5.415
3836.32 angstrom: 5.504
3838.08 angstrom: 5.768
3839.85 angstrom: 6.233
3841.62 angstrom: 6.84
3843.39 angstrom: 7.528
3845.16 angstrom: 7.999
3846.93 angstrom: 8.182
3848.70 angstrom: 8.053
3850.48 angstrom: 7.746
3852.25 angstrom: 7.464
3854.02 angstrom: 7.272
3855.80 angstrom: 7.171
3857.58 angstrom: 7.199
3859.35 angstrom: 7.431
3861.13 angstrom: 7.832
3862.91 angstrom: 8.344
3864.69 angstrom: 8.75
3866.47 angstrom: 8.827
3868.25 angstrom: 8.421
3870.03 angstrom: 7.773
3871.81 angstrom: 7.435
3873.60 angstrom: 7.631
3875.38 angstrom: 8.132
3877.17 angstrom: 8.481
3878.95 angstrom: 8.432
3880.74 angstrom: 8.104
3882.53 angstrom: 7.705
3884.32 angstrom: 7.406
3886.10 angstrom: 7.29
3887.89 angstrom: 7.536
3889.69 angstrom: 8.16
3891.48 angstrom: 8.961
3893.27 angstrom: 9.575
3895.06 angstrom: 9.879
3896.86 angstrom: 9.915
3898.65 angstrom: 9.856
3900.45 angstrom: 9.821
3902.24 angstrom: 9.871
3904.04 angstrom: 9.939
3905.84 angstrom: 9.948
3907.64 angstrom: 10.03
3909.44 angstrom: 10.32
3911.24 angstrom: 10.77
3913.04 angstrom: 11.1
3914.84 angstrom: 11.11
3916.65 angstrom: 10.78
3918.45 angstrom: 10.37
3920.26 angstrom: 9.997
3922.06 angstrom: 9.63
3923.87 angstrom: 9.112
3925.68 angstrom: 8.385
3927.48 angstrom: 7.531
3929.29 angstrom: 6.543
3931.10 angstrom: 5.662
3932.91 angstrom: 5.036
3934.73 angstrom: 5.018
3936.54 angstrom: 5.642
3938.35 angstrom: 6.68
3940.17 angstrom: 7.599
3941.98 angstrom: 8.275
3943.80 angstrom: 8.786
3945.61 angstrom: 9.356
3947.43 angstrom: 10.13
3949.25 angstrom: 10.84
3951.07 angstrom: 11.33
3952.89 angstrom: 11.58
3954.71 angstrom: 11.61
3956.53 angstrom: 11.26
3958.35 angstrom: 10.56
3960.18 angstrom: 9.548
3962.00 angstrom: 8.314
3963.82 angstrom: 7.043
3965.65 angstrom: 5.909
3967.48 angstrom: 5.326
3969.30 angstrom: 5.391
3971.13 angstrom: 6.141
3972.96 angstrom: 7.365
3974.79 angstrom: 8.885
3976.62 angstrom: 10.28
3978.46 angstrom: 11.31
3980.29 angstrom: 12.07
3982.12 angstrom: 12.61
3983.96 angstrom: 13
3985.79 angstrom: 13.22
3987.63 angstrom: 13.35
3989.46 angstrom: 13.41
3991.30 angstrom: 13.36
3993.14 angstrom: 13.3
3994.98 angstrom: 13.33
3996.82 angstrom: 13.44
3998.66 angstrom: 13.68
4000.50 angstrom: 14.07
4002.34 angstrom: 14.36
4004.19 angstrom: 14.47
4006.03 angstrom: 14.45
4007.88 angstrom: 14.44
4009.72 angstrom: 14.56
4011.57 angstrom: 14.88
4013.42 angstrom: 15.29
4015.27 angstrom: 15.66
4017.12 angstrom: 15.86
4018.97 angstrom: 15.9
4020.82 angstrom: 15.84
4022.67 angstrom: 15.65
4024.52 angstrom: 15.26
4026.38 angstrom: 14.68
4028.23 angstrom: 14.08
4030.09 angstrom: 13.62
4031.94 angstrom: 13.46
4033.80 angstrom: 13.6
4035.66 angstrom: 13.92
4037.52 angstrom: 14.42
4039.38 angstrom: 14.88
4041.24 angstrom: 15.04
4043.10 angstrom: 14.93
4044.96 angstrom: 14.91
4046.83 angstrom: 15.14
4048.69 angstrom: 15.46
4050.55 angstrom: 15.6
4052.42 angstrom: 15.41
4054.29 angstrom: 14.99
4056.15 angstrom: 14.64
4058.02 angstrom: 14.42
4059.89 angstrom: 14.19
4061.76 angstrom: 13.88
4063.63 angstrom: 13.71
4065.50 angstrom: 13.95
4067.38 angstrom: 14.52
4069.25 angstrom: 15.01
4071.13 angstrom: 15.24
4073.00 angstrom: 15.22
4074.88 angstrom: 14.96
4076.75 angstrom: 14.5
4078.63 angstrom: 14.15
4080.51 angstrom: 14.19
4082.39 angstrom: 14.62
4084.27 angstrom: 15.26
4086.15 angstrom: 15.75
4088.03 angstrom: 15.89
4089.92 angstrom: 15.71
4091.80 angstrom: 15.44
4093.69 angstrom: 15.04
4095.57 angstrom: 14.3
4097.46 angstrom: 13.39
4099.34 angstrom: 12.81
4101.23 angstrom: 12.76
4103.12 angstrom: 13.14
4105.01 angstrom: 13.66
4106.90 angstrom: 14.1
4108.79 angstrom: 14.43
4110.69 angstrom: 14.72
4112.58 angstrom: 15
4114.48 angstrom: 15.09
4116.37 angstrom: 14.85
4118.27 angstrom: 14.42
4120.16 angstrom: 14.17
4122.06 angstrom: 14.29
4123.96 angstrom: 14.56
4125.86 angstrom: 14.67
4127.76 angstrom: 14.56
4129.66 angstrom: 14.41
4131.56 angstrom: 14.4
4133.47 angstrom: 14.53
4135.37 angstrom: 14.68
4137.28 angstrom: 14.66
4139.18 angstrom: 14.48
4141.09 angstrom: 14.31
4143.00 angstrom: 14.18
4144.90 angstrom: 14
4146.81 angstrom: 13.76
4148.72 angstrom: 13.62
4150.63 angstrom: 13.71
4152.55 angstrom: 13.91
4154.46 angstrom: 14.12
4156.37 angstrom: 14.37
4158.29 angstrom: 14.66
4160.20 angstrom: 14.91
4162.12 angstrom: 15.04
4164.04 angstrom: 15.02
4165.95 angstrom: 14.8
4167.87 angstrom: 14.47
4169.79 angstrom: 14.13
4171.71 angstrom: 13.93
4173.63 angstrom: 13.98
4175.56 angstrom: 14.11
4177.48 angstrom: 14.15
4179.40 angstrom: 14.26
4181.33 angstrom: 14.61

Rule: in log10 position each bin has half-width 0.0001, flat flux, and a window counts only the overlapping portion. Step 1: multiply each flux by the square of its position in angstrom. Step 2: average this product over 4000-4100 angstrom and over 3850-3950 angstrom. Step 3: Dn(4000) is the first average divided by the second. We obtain 1.87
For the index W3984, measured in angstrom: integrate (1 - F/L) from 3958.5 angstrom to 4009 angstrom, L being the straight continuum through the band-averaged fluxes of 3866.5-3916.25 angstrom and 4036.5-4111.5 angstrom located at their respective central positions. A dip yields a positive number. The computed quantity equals 3.2 angstrom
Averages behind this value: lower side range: 9.04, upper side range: 14.6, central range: 11.2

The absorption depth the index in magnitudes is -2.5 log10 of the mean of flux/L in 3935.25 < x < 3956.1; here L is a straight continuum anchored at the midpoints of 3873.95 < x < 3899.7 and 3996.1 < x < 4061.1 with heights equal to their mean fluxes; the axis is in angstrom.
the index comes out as 0.20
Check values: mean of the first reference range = 8.52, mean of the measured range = 9.23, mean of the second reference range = 14.7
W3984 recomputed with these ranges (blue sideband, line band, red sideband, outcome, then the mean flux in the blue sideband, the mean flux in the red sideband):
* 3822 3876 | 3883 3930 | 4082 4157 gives -3.57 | 7.19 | 14.4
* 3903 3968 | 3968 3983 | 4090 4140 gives 1.52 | 8.94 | 14.4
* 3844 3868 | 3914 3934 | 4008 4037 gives 3.99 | 7.88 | 14.8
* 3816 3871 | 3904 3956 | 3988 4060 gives 7.68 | 7.13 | 14.6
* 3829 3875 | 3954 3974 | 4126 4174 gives 3.83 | 7.28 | 14.4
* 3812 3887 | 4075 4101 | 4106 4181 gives -3.15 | 7.38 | 14.4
